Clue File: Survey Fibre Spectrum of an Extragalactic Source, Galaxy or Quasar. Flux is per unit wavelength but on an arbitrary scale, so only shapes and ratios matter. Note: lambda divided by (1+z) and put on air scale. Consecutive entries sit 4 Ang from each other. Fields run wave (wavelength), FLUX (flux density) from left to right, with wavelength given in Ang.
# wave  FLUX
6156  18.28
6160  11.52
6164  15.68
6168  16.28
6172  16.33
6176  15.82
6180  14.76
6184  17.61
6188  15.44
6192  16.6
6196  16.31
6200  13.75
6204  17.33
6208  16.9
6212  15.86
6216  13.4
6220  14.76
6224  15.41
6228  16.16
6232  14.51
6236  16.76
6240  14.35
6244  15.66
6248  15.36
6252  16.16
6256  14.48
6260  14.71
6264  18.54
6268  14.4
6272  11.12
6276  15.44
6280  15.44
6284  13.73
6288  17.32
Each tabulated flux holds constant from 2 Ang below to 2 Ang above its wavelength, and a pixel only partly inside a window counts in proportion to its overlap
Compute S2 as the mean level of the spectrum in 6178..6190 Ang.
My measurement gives 15.9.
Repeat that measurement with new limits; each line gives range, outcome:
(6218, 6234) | 15.2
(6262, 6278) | 14.9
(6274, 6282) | 15.4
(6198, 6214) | 16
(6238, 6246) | 15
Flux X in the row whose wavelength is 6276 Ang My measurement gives 15.44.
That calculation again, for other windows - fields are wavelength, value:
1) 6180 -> 14.76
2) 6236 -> 16.76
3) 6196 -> 16.31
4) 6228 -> 16.16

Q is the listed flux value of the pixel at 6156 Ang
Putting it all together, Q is 18.28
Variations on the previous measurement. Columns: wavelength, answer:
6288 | 17.32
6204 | 17.33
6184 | 17.61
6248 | 15.36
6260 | 14.71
